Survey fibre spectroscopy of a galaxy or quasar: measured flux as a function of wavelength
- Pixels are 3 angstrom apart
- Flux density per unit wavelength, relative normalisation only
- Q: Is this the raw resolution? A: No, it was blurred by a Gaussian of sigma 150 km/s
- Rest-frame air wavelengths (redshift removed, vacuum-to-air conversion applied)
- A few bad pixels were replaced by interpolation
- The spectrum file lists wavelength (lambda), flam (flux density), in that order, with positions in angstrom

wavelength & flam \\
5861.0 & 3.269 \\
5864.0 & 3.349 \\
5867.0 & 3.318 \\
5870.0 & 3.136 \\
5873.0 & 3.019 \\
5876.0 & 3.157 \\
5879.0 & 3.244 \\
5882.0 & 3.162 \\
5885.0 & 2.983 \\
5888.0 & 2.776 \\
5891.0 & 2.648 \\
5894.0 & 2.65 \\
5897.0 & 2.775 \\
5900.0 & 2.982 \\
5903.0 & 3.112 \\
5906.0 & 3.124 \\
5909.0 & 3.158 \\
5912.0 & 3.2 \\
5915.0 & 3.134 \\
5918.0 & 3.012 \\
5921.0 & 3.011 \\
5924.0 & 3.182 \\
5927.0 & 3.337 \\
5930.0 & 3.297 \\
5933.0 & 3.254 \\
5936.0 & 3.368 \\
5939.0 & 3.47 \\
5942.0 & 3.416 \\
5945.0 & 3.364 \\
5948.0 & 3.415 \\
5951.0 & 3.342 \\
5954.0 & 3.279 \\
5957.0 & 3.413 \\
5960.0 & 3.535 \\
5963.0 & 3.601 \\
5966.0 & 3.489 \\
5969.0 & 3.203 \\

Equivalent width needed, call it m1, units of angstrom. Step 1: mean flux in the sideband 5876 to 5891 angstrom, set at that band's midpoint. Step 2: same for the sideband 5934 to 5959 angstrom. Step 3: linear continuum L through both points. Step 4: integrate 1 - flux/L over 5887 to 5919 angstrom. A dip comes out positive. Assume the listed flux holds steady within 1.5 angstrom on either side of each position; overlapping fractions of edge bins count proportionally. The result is 1.7 angstrom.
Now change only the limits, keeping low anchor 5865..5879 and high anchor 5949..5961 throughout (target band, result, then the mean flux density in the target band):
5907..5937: 1.0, 3.19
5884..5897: 1.9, 2.76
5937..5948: -0.2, 3.41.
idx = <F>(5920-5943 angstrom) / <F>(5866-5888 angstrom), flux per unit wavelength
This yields 1.06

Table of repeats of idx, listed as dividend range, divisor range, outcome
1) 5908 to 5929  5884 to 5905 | 1.11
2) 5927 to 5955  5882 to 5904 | 1.17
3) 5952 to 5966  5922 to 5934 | 1.06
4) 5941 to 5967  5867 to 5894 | 1.14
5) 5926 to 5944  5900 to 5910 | 1.08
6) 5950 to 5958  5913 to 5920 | 1.09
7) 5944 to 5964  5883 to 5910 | 1.17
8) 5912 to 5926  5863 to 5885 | 0.98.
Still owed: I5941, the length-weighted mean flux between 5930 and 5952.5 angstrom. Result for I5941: 3.37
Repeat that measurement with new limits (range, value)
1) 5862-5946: 3.13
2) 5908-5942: 3.23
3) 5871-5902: 2.95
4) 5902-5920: 3.12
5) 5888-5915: 2.96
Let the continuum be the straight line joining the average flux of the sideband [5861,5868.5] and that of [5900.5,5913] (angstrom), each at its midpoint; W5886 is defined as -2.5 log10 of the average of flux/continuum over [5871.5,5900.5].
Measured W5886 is 0.10 mag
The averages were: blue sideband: 3.32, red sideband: 3.13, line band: 2.94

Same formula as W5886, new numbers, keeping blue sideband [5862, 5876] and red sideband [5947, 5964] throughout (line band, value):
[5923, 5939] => 0.02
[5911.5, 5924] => 0.08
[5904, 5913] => 0.05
